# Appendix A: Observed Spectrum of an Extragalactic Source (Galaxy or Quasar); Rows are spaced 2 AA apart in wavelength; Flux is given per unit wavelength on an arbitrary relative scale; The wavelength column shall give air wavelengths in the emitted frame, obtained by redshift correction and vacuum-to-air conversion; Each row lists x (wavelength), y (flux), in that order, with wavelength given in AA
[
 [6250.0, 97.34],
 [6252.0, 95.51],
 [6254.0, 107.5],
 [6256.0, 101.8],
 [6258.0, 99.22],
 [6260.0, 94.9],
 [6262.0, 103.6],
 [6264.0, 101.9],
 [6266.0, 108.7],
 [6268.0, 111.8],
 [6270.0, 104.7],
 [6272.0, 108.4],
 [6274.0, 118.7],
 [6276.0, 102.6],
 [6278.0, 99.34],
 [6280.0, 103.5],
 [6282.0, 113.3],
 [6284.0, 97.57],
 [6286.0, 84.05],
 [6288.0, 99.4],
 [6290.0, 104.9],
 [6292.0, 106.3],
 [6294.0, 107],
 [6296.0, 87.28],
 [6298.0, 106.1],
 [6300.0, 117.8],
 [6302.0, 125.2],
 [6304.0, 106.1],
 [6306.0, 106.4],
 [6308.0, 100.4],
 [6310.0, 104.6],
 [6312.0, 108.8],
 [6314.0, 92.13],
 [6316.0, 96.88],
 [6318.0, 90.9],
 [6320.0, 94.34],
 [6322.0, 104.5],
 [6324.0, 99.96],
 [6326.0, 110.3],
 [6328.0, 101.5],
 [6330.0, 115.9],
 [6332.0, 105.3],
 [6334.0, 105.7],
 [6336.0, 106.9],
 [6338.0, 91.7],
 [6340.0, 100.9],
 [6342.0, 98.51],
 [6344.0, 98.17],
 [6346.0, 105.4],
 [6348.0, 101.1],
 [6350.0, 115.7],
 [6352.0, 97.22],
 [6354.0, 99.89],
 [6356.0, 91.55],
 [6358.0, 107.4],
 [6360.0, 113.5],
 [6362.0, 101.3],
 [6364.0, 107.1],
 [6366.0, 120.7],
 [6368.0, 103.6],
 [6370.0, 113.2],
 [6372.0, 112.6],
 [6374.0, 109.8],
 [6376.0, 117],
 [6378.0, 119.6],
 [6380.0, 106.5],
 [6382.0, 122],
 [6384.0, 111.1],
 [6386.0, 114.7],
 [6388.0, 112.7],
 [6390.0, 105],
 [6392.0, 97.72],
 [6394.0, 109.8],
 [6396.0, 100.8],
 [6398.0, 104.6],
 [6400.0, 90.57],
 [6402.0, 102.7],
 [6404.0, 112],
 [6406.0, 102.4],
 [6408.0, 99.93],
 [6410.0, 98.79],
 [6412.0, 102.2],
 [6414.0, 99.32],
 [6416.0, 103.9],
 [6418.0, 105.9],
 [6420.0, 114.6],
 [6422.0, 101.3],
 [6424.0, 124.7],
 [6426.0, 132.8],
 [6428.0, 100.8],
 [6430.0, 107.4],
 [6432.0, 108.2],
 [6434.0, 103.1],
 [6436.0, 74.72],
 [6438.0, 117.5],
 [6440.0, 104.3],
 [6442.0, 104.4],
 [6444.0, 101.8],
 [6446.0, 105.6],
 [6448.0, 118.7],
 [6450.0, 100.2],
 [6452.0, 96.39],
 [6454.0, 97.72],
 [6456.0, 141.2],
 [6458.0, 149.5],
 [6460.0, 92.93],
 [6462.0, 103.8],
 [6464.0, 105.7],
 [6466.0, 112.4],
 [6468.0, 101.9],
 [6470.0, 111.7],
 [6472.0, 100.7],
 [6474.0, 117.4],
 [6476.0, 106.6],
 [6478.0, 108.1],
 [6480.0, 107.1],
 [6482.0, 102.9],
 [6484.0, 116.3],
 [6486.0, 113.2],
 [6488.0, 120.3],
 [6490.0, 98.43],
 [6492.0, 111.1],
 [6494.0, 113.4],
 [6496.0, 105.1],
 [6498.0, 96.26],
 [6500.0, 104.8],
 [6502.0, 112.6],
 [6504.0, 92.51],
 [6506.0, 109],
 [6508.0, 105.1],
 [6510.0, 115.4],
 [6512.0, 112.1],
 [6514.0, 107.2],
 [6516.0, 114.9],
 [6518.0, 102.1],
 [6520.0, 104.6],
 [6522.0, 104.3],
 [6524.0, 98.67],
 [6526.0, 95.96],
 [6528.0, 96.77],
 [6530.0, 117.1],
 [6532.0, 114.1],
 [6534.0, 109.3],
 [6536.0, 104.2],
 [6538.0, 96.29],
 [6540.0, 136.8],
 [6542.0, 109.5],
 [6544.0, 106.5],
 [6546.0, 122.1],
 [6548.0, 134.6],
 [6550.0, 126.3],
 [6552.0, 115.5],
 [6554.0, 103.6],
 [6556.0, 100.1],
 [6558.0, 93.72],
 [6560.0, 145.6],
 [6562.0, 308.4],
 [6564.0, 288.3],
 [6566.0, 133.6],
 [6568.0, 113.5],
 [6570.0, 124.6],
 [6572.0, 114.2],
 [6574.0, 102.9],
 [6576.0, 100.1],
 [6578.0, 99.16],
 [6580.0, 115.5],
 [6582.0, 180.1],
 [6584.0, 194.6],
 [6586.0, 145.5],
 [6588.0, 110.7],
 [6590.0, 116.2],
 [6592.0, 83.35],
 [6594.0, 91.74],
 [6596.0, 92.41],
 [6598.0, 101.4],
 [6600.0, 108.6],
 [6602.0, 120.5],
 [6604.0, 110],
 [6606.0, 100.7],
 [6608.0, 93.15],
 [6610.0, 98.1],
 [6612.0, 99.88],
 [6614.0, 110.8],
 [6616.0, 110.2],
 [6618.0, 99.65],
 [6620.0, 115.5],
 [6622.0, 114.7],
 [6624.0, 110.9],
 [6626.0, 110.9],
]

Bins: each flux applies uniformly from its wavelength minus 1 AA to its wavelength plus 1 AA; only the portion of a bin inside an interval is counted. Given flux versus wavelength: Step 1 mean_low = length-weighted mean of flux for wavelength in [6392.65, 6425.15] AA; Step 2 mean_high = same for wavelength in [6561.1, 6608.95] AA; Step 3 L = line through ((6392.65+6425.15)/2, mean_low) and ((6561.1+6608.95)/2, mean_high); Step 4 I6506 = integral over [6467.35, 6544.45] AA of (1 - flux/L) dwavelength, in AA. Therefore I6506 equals 7.3 AA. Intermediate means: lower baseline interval 105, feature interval 108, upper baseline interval 131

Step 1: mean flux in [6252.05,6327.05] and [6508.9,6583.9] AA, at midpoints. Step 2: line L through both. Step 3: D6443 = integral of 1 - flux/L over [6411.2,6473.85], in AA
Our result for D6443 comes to 4.21 AA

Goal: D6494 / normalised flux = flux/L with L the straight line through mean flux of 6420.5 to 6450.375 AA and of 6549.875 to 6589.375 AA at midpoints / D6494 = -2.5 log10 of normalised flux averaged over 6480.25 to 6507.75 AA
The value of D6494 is 0.14 mag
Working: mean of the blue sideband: 107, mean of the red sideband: 141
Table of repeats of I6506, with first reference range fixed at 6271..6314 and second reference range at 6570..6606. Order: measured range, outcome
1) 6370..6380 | -0.5 AA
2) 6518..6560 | 1.7 AA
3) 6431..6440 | 0.8 AA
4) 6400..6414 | 1.0 AA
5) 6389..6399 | 0.5 AA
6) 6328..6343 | 0.4 AA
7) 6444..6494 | 0.9 AA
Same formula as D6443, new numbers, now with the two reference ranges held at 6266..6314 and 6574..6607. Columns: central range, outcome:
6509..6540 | 1.9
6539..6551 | -0.8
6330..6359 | 1.3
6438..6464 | 0.3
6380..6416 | 1.4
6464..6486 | 0.7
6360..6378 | -0.5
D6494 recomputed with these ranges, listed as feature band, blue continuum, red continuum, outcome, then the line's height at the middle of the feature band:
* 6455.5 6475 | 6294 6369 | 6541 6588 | 0.09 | 123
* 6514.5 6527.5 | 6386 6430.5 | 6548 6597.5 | 0.20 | 125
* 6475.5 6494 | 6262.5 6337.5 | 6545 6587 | 0.18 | 130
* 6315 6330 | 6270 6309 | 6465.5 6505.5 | 0.05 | 105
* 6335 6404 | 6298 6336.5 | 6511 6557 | 0.00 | 106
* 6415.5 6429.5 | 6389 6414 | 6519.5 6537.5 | -0.10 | 103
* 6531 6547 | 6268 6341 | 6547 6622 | 0.08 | 121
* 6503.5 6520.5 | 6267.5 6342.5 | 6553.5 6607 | 0.15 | 123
